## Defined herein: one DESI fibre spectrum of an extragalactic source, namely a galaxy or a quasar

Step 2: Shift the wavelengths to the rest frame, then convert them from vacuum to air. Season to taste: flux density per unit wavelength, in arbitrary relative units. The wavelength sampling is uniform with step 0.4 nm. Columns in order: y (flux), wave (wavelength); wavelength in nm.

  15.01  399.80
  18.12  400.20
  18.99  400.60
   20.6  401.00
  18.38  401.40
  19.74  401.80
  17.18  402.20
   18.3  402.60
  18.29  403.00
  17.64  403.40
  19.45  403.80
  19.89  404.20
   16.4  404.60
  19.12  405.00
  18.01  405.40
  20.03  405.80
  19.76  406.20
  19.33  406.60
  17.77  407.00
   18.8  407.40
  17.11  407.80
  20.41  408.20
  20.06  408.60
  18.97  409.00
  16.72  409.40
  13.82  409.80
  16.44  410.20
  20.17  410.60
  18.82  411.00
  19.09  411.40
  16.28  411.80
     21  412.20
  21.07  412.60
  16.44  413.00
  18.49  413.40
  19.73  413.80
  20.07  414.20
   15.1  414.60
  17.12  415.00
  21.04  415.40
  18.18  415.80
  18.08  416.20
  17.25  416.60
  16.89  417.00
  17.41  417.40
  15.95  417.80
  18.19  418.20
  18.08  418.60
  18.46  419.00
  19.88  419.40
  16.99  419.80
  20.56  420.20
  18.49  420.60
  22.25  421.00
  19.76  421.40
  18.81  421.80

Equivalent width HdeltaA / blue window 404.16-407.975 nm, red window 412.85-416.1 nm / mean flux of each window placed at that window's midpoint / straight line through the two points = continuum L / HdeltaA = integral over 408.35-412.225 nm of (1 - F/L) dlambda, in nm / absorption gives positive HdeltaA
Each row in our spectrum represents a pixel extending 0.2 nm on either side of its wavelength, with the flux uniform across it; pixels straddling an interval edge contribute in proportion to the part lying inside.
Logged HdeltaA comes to 0.08 nm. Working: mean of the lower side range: 18.6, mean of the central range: 18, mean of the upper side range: 18.3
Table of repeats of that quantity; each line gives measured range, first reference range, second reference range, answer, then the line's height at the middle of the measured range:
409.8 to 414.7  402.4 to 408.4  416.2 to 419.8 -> -0.07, 18.2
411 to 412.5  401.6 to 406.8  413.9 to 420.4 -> -0.05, 18.4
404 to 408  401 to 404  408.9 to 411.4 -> -0.11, 18.1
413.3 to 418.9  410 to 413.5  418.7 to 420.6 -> 0.24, 18.8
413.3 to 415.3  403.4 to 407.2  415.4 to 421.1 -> 0.03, 18.5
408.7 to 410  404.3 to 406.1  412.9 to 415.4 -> 0.11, 18.4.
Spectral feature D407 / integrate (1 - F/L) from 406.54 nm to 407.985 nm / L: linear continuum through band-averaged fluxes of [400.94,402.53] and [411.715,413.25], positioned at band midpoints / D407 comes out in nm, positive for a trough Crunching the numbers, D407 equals 0.051 nm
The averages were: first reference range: 18.8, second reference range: 18.9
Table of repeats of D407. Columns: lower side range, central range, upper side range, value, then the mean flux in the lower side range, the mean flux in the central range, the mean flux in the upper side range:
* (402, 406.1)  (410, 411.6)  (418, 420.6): -0.01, 18.5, 18.6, 18.7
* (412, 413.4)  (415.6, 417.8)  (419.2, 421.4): 0.24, 19.4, 17.4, 19.6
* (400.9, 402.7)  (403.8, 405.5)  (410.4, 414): 0.03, 18.8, 18.5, 19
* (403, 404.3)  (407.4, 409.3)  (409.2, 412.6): -0.07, 18.8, 19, 18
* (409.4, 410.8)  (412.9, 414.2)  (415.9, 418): -0.13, 16.8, 18.6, 17.2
